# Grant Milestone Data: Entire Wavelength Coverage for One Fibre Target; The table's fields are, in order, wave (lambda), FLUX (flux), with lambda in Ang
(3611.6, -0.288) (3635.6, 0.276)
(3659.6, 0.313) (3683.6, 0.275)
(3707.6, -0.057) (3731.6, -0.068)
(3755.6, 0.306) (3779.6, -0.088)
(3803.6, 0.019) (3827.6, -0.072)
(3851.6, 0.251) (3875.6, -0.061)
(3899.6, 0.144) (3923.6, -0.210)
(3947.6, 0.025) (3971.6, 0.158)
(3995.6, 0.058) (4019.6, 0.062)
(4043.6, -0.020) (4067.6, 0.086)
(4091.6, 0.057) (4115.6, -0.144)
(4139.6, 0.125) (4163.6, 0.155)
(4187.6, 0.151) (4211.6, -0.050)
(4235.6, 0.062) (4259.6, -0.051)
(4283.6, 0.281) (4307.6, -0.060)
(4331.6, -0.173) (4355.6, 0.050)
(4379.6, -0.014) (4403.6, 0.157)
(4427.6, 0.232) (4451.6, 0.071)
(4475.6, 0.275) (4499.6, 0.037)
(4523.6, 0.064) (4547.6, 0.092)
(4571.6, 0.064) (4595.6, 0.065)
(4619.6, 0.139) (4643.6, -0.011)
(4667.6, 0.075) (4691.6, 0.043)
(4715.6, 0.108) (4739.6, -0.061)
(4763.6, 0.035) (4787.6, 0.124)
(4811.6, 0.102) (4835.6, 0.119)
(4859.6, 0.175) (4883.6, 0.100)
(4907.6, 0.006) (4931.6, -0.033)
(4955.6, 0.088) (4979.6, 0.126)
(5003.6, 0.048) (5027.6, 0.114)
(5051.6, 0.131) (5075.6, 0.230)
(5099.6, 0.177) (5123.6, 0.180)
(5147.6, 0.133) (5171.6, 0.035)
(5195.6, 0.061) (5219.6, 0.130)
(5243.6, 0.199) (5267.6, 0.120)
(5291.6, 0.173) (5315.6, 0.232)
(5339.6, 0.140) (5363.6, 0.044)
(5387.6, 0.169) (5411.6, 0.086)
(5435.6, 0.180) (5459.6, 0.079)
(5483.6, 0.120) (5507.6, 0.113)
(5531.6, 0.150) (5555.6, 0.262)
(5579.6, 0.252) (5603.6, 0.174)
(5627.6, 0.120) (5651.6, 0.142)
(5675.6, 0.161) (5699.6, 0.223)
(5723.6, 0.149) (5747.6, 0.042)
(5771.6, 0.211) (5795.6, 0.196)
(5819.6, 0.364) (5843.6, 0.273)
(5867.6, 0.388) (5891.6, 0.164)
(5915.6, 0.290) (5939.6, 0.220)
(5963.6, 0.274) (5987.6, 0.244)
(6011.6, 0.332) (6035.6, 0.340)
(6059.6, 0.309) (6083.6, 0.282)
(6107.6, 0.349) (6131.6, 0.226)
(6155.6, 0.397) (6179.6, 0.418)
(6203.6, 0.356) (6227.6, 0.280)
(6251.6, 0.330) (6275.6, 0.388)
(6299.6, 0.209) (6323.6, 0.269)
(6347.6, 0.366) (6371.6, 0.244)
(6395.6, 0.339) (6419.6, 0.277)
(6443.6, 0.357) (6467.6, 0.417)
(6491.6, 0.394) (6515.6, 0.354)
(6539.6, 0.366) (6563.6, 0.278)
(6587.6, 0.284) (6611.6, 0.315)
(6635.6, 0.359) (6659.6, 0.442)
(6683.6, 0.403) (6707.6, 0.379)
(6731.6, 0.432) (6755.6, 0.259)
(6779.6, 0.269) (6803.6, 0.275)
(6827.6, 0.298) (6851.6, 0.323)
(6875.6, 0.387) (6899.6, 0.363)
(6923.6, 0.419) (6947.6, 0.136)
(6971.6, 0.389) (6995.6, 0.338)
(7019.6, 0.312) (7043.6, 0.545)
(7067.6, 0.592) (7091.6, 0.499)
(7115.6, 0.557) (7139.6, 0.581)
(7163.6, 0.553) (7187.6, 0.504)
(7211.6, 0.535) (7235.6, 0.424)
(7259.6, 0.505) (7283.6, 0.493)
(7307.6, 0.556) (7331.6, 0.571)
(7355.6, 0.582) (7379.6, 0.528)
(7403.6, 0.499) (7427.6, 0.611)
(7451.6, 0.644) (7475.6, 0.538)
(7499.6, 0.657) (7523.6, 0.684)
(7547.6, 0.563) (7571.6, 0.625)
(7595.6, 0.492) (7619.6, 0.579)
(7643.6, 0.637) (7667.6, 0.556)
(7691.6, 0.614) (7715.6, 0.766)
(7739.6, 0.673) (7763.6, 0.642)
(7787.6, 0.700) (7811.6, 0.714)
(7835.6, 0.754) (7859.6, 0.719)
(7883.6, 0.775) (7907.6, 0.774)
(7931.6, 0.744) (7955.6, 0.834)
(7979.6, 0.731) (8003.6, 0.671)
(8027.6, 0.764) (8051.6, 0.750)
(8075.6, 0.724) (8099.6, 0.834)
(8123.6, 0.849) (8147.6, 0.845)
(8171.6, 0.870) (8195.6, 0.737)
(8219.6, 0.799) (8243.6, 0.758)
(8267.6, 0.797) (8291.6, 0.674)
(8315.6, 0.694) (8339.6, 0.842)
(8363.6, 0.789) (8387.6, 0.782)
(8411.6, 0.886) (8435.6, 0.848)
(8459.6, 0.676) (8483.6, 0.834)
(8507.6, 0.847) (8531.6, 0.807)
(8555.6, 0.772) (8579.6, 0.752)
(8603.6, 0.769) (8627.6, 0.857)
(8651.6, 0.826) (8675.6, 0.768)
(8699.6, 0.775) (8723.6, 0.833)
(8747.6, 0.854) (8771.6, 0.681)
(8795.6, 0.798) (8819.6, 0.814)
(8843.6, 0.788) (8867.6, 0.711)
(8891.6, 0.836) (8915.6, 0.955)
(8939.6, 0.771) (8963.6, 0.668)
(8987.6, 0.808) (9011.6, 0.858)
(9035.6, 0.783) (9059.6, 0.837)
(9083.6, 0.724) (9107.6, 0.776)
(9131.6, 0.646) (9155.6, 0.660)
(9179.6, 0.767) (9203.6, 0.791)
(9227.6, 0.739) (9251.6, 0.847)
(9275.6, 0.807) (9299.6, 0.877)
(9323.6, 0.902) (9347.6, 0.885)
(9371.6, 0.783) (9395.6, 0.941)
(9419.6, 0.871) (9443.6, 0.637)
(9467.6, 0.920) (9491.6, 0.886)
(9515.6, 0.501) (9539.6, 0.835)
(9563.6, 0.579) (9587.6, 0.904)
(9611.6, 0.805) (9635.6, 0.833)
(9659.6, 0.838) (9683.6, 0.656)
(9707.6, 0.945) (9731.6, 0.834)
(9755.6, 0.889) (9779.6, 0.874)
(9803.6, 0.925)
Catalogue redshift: 0.77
